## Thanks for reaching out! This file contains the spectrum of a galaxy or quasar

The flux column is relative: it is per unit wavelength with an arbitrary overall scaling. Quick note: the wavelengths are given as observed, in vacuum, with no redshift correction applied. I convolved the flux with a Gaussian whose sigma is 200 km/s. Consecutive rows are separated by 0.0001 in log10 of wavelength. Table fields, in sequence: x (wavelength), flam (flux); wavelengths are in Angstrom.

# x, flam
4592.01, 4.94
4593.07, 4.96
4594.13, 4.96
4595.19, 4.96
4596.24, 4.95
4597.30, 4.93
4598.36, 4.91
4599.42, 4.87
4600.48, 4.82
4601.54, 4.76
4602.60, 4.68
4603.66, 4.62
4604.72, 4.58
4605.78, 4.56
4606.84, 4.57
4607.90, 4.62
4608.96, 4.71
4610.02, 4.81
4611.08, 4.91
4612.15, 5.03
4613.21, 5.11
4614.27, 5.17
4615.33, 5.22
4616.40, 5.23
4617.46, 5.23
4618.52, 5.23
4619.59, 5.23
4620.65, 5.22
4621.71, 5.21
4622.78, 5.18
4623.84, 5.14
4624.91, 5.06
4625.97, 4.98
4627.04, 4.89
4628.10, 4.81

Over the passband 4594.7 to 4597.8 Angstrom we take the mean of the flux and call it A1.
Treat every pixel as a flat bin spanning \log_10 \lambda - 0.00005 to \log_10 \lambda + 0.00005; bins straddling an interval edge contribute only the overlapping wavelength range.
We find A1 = 4.96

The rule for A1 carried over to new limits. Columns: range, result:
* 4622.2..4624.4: 5.15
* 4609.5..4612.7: 4.91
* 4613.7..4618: 5.22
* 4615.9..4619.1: 5.23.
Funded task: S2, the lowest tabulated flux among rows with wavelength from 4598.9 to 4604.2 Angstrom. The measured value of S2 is 4.62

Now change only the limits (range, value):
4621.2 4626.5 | 4.98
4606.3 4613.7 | 4.57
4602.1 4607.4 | 4.56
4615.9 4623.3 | 5.18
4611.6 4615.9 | 5.03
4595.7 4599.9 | 4.87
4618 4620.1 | 5.23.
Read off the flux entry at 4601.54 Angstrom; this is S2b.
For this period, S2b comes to 4.76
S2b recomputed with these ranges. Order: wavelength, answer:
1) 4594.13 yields 4.96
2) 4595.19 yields 4.96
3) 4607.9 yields 4.62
